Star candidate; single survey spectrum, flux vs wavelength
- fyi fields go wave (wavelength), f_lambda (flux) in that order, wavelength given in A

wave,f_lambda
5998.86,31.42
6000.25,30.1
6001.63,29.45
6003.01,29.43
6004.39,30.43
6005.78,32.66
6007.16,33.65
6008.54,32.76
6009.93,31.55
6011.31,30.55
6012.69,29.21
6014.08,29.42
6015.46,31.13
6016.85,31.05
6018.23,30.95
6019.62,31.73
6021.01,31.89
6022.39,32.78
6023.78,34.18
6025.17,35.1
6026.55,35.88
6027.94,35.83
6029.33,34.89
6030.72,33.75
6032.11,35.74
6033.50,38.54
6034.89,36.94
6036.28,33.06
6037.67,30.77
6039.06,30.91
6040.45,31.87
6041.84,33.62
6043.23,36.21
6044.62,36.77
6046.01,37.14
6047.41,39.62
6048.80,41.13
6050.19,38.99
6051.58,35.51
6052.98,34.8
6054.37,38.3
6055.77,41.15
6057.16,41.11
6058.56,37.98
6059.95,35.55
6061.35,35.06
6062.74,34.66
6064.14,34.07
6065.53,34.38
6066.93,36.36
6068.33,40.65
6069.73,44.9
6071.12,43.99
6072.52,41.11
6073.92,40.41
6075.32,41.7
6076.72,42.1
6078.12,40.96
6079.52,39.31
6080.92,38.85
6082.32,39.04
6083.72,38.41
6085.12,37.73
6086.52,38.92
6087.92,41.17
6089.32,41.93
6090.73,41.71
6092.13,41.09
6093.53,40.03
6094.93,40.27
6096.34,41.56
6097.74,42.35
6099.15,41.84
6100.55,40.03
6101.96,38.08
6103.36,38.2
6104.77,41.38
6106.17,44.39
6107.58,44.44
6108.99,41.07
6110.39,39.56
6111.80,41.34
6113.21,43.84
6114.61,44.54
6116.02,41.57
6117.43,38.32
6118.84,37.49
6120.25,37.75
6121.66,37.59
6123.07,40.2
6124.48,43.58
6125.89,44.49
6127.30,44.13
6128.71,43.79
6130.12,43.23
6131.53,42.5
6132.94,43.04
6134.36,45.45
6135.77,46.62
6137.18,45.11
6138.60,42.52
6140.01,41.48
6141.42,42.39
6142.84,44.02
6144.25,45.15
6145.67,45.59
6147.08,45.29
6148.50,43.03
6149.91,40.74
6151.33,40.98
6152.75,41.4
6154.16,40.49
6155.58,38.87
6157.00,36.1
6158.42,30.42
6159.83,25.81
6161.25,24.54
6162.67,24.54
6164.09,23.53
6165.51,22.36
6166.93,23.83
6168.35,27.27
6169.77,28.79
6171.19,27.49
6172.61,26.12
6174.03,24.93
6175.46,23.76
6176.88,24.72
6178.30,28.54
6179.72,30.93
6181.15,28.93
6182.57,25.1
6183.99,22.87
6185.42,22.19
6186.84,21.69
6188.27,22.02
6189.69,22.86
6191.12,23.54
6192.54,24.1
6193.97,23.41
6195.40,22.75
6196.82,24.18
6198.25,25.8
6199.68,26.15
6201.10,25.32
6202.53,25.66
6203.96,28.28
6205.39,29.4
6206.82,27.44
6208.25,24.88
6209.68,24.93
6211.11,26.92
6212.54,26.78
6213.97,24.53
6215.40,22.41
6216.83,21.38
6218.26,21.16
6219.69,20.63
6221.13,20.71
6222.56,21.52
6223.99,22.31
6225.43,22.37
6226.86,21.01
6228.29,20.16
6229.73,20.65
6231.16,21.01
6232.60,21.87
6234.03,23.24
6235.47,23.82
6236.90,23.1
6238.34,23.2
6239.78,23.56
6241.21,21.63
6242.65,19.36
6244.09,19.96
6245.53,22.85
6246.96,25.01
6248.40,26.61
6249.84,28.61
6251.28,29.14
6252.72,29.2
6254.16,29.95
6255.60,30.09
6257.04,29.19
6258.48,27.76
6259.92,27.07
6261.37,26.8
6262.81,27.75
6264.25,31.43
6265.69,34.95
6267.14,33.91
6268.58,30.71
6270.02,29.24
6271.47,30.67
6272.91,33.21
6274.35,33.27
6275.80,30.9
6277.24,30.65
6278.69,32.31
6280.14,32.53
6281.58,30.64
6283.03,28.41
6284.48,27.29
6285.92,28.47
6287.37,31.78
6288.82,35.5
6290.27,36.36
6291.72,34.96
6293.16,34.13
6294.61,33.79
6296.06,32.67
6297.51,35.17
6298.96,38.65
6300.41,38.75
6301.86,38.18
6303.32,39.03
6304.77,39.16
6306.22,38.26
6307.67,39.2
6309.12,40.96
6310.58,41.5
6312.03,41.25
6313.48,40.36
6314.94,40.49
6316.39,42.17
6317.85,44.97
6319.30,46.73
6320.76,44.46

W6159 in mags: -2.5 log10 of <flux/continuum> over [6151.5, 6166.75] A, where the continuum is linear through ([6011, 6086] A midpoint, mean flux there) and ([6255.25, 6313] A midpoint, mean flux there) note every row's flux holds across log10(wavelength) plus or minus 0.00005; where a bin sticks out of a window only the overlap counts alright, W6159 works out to 0.13 mag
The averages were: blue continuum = 36.3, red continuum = 33.5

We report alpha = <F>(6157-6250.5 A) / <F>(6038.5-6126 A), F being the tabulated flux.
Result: 0.6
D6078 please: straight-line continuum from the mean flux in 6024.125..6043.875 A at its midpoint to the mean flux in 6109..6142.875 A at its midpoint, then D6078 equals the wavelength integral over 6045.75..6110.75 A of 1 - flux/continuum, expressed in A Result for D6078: -2.5 A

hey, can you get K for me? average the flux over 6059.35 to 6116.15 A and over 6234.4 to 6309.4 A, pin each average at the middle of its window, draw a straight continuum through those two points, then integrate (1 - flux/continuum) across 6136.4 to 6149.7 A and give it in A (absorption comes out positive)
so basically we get -2.3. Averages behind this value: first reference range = 40.2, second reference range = 30.7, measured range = 43.8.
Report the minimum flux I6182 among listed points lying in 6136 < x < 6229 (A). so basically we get 20.16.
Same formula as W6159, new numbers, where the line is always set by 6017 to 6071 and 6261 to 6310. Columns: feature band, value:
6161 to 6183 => 0.31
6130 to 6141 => -0.24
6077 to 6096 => -0.13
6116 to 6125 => -0.12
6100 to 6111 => -0.16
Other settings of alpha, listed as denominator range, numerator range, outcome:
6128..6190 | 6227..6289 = 0.82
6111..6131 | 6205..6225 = 0.57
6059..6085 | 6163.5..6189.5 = 0.65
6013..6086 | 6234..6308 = 0.84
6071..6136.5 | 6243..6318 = 0.80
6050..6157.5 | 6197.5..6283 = 0.64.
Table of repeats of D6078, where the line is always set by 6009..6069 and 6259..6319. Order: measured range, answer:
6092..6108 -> -2.9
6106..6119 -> -2.6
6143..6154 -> -2.6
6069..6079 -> -2.1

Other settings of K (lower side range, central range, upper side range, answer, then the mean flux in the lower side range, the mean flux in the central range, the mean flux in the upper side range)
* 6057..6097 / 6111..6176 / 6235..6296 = -2.89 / 39.5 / 37.5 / 29.1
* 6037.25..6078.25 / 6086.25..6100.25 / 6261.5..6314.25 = -1.48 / 37.7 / 41.1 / 34.3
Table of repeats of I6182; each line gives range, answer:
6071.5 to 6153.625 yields 37.49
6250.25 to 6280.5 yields 26.8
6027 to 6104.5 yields 30.77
